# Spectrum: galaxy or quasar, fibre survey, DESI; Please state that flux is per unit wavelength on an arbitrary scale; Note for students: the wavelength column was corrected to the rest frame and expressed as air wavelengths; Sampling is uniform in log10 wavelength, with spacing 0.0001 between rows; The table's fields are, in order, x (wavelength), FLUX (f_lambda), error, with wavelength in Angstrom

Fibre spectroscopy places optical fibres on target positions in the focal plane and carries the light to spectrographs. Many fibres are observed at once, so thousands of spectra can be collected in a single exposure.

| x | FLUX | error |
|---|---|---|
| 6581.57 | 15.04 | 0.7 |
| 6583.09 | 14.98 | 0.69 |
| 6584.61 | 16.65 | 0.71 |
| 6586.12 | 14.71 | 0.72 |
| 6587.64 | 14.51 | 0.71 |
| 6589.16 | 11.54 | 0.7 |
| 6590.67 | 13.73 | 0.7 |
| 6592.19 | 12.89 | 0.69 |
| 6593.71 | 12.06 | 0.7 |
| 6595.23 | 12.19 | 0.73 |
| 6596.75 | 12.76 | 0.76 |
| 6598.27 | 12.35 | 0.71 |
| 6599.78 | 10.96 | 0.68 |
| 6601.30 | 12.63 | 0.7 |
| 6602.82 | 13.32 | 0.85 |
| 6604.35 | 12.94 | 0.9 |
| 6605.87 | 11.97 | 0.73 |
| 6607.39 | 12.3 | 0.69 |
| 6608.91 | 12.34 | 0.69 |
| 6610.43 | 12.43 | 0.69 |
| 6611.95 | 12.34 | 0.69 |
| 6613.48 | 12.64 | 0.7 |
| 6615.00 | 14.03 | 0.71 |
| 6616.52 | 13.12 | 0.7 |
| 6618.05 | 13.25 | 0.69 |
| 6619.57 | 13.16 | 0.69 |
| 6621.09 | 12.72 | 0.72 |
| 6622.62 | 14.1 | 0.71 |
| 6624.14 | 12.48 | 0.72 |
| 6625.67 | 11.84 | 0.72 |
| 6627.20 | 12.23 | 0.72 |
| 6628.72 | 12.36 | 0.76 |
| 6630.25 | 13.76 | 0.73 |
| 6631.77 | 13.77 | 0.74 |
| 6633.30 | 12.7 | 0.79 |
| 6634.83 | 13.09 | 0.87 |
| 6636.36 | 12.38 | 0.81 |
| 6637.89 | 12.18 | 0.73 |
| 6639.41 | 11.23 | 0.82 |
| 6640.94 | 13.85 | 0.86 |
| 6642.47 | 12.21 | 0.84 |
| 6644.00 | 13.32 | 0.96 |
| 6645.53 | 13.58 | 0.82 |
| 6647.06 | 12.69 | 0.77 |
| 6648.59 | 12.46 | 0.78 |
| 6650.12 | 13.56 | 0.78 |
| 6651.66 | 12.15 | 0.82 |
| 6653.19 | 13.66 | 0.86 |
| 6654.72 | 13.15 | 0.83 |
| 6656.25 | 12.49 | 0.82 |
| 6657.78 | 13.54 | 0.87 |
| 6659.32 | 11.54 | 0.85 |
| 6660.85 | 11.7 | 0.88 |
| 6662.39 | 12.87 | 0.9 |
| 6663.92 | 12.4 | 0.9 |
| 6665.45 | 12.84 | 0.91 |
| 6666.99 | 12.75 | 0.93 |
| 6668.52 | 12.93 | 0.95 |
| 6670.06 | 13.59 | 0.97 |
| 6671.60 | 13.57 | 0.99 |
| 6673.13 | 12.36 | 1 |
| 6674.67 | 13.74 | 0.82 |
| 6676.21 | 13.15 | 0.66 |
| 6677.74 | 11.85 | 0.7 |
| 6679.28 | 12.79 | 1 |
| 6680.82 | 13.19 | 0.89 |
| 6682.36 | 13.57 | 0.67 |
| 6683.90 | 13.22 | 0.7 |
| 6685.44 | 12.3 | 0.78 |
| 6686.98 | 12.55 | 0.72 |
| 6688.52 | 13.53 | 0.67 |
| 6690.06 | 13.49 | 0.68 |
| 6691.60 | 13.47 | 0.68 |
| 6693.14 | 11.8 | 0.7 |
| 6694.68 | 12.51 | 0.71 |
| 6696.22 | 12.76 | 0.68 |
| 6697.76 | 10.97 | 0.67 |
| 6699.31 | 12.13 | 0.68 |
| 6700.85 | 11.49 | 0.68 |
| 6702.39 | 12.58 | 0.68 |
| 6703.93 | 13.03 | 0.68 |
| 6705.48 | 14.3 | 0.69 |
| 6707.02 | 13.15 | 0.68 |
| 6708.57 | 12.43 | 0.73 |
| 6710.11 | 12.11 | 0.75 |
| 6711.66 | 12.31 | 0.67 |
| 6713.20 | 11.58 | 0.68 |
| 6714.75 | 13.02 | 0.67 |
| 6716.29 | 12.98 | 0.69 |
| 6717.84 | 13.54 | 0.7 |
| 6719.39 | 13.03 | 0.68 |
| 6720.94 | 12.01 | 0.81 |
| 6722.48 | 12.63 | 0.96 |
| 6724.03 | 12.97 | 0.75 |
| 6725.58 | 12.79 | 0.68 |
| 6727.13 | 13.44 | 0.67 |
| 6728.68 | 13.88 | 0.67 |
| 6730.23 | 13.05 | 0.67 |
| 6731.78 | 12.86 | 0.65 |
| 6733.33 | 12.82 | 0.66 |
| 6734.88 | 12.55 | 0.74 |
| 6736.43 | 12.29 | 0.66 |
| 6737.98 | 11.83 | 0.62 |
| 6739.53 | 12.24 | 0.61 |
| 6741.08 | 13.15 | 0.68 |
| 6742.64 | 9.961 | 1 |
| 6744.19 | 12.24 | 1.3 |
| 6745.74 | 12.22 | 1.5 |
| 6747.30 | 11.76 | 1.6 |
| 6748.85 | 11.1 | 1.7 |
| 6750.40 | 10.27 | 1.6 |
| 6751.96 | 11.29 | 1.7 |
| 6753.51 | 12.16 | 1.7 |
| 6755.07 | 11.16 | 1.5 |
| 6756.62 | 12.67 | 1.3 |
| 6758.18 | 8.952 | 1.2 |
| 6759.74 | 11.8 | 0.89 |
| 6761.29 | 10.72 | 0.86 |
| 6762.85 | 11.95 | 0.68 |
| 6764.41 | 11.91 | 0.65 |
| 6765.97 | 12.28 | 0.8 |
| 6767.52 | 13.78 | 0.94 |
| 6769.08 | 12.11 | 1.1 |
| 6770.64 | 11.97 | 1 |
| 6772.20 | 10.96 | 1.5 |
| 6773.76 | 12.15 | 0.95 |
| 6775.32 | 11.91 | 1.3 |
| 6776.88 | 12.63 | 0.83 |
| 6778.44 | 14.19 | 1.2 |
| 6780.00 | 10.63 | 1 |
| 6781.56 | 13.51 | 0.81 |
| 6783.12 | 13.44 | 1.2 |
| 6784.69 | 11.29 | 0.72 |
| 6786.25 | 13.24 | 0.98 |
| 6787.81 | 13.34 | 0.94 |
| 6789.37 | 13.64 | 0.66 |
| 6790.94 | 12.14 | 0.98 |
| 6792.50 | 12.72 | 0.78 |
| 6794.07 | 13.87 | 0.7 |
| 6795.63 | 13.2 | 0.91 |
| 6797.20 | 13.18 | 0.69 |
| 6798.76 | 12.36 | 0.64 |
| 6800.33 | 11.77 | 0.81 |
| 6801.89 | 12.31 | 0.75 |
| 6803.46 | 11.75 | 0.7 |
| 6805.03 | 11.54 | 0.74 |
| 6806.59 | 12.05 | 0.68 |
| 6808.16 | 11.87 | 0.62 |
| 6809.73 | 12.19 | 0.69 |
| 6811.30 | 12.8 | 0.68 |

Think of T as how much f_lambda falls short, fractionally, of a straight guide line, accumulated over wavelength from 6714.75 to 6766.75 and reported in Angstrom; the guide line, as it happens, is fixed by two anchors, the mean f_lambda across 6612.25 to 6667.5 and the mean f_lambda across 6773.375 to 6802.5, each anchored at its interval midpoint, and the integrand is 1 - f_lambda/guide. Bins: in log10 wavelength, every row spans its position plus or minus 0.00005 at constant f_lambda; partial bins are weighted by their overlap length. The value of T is 2.47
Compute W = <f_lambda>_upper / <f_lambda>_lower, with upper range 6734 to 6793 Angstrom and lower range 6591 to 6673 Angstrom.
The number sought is 0.95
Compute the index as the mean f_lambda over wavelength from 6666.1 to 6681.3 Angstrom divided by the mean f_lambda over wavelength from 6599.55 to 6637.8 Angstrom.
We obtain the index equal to 1.02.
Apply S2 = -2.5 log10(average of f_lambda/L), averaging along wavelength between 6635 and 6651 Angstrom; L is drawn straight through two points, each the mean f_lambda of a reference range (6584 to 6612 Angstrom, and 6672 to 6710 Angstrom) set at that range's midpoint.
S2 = 0.01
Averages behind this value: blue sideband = 12.9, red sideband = 12.8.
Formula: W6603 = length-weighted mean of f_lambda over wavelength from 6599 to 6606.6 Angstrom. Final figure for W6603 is 12.4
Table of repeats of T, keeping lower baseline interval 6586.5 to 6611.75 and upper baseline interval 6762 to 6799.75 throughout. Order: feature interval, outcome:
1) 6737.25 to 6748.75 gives 0.7 Angstrom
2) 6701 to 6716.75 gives -0.1 Angstrom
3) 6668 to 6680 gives -0.4 Angstrom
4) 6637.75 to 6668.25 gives -0.3 Angstrom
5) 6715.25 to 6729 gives -0.5 Angstrom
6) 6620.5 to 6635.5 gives -0.4 Angstrom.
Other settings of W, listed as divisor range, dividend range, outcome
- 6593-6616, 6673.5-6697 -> 1.03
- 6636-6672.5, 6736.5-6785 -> 0.93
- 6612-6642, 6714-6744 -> 0.99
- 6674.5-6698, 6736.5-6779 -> 0.92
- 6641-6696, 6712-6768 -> 0.95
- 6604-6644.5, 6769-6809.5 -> 0.98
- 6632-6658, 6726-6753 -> 0.95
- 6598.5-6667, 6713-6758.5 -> 0.96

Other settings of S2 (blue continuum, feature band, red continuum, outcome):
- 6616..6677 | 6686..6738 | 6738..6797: -0.022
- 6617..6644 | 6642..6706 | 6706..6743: -0.006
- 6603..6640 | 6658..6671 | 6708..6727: 0.006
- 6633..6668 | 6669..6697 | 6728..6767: -0.045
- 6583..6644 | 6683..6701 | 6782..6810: 0.017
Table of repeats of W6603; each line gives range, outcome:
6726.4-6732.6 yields 13.3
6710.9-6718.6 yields 12.7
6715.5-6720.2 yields 13.2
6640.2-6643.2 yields 13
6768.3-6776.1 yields 11.8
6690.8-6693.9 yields 12.7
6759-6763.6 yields 11.5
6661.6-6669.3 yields 12.8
